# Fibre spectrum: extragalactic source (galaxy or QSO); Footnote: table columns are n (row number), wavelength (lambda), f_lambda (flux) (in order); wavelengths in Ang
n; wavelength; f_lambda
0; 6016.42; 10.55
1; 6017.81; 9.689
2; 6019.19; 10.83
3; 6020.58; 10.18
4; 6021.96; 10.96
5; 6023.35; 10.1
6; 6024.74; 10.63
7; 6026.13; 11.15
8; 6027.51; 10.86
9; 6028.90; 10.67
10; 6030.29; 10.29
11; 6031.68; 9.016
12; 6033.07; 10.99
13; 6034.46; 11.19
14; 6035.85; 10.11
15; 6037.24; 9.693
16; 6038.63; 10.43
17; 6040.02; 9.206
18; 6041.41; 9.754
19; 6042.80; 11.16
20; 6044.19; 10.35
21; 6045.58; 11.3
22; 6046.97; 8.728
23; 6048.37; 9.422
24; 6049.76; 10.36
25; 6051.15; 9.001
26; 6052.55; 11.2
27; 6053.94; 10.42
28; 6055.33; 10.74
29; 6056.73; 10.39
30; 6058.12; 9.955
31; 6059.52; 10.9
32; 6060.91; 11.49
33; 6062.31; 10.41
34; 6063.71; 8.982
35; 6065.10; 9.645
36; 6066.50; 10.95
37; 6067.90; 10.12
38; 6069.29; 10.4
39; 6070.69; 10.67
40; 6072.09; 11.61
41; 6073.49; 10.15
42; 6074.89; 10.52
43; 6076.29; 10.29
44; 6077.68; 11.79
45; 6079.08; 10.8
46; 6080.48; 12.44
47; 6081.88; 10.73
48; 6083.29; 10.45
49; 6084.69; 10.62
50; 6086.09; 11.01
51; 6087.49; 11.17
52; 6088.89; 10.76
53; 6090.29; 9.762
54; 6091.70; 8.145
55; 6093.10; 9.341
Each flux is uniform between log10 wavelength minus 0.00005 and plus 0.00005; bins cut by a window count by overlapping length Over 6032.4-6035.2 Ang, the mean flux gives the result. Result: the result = 11.1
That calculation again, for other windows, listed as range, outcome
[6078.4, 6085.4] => 11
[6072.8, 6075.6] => 10.3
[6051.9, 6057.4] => 10.7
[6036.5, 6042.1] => 9.78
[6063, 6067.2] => 9.85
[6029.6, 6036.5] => 10.3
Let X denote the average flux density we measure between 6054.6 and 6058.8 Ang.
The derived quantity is 10.4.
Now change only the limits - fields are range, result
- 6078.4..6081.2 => 11.6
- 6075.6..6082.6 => 11.2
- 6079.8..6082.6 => 11.5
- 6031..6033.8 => 10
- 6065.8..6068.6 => 10.5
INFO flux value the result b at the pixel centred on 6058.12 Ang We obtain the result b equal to 9.955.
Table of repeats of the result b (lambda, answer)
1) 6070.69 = 10.67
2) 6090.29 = 9.762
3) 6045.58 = 11.3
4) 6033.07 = 10.99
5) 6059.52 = 10.9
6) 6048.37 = 9.422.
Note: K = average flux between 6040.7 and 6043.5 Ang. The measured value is 10.5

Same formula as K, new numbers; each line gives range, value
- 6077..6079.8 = 11.3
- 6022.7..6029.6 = 10.7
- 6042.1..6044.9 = 10.8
